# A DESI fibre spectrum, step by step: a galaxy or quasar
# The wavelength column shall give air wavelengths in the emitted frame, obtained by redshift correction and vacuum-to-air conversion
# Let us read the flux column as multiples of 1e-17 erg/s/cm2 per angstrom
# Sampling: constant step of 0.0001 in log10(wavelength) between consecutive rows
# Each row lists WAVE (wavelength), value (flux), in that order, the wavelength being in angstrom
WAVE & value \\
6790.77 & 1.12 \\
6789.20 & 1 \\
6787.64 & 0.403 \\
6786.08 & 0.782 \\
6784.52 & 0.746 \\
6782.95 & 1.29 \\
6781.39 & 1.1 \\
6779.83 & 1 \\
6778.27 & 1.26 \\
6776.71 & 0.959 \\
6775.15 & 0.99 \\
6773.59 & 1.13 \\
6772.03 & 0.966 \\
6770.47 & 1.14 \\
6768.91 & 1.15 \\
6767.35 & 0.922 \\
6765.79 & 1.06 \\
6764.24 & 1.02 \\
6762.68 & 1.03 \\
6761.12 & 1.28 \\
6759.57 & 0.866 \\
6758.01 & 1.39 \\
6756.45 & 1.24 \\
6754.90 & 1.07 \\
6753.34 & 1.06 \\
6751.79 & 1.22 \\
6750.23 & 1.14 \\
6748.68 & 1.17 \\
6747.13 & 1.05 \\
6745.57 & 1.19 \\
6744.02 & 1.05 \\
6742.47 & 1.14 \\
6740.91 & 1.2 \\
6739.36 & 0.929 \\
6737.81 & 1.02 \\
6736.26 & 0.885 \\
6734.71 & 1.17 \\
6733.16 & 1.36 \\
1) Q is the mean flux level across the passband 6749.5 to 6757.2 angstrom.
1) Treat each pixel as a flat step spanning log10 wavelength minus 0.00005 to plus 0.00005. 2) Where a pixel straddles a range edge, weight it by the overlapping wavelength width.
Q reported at 1.15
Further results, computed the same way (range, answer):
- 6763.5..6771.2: 1.06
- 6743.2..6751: 1.12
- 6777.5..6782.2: 1.12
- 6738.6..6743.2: 1.09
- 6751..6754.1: 1.14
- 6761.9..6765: 1.02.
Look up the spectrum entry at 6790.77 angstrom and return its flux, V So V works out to 1.12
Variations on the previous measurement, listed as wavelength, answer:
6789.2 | 1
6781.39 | 1.1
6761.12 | 1.28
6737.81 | 1.02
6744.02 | 1.05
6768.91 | 1.15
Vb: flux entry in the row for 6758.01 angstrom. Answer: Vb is 1.39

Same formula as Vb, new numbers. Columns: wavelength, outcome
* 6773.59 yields 1.13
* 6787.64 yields 0.403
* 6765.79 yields 1.06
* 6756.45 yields 1.24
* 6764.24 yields 1.02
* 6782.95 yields 1.29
